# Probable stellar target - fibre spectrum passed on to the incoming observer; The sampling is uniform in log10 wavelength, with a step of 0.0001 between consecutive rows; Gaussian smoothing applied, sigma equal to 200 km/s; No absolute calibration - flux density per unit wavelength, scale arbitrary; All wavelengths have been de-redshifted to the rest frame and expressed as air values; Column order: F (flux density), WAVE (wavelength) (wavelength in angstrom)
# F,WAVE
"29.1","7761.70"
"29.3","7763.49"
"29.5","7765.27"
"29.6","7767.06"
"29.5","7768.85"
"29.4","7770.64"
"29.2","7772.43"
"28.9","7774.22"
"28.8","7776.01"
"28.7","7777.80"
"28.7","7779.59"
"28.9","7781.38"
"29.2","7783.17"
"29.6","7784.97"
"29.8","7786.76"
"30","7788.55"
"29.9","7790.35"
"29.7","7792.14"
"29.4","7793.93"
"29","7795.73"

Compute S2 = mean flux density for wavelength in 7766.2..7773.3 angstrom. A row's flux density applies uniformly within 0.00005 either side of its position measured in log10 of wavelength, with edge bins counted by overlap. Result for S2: 29.4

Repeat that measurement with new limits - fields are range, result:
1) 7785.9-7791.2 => 29.9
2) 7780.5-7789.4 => 29.5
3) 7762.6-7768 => 29.5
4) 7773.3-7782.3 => 28.8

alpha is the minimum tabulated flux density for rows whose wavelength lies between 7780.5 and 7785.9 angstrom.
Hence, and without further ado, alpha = 28.9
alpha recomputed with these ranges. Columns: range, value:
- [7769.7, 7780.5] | 28.7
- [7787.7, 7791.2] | 29.9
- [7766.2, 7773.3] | 29.2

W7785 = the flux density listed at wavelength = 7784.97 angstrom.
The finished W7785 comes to 29.6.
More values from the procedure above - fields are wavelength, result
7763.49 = 29.3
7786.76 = 29.8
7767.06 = 29.6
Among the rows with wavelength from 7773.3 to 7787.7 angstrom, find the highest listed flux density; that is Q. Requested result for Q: 29.8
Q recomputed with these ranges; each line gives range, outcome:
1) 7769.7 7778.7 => 29.4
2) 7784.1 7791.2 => 30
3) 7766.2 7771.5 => 29.6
